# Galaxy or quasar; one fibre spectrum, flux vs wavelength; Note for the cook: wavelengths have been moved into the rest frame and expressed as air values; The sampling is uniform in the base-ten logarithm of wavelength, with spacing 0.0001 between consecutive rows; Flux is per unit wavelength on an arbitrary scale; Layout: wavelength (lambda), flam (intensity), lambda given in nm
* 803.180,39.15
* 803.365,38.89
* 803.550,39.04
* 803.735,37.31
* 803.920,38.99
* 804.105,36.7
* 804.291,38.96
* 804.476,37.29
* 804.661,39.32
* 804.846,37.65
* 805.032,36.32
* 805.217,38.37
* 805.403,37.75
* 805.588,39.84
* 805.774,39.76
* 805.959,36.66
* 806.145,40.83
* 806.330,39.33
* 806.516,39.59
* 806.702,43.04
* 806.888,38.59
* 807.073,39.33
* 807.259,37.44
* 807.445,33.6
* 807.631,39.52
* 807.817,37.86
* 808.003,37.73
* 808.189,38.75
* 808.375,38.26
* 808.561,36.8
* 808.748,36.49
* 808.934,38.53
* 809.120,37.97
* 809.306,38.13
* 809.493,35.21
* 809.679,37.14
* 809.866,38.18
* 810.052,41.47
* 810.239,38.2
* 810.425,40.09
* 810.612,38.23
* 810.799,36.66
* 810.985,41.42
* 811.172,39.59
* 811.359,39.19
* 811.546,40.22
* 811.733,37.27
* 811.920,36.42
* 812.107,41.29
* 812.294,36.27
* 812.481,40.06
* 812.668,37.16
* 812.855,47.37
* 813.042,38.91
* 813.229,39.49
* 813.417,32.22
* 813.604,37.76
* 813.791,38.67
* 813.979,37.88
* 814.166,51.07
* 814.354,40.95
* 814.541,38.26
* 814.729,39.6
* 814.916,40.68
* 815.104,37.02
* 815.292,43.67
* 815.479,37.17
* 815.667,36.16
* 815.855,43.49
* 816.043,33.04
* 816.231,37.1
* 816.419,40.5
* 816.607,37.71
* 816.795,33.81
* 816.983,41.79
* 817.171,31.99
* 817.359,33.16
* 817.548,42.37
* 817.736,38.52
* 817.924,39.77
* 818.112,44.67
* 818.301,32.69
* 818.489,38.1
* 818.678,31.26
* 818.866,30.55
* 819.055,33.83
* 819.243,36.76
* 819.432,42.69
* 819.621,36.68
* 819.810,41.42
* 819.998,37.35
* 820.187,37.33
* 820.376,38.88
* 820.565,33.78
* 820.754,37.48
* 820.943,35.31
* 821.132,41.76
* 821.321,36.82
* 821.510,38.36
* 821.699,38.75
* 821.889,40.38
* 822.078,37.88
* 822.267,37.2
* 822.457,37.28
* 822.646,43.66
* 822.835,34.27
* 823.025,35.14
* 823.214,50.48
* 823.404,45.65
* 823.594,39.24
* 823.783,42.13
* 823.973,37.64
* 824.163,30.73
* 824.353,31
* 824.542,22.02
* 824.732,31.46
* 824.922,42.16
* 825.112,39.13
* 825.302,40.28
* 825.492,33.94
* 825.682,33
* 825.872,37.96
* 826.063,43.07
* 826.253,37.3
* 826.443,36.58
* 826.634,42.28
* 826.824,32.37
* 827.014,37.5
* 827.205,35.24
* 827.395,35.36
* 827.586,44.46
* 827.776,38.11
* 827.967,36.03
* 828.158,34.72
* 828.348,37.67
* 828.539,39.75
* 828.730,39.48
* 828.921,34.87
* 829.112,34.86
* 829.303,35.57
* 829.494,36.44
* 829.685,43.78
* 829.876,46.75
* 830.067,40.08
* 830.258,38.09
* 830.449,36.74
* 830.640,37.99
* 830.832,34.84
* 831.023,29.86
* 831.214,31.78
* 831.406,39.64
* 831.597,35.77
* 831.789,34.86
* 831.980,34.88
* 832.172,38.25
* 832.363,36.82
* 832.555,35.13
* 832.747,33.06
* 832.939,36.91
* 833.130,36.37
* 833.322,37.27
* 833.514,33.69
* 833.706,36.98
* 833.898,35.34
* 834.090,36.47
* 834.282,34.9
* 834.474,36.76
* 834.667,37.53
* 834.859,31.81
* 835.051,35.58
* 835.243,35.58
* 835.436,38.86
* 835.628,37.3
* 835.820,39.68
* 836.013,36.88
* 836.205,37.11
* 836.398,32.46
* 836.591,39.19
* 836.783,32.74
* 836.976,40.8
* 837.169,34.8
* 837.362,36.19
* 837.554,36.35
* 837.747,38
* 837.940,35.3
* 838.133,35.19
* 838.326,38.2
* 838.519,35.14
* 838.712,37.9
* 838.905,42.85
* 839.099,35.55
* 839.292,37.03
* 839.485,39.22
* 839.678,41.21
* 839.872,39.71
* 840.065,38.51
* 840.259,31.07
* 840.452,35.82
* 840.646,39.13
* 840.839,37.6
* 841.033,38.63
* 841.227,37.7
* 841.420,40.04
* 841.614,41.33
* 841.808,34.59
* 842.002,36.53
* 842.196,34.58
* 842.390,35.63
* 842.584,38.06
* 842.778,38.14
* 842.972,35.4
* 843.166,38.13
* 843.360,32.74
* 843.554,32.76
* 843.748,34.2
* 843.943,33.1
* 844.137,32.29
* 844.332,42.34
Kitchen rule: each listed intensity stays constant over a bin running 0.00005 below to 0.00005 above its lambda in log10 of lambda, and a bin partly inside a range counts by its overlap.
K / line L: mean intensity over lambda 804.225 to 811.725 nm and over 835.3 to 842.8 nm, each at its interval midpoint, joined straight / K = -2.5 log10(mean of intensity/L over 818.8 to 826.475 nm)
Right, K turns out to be 0.01 mag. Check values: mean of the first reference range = 38.5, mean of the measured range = 37.5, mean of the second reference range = 37.3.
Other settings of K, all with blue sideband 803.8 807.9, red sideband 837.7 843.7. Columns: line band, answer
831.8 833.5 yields 0.04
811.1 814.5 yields -0.04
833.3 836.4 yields 0.03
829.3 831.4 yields 0.00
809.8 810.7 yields -0.03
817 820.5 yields 0.02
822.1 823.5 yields -0.07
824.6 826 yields 0.03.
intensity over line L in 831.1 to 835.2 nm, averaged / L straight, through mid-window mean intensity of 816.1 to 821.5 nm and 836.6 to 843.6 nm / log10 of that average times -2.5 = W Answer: 0.04 mag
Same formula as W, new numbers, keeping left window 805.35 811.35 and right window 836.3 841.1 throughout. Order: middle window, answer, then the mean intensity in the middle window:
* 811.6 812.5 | 0.004 mag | 38.2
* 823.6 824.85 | 0.142 mag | 33.2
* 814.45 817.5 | 0.008 mag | 37.9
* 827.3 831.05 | -0.010 mag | 37.9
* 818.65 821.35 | 0.030 mag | 36.9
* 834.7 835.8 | 0.032 mag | 36.2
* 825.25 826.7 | -0.005 mag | 37.9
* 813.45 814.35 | -0.067 mag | 40.7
